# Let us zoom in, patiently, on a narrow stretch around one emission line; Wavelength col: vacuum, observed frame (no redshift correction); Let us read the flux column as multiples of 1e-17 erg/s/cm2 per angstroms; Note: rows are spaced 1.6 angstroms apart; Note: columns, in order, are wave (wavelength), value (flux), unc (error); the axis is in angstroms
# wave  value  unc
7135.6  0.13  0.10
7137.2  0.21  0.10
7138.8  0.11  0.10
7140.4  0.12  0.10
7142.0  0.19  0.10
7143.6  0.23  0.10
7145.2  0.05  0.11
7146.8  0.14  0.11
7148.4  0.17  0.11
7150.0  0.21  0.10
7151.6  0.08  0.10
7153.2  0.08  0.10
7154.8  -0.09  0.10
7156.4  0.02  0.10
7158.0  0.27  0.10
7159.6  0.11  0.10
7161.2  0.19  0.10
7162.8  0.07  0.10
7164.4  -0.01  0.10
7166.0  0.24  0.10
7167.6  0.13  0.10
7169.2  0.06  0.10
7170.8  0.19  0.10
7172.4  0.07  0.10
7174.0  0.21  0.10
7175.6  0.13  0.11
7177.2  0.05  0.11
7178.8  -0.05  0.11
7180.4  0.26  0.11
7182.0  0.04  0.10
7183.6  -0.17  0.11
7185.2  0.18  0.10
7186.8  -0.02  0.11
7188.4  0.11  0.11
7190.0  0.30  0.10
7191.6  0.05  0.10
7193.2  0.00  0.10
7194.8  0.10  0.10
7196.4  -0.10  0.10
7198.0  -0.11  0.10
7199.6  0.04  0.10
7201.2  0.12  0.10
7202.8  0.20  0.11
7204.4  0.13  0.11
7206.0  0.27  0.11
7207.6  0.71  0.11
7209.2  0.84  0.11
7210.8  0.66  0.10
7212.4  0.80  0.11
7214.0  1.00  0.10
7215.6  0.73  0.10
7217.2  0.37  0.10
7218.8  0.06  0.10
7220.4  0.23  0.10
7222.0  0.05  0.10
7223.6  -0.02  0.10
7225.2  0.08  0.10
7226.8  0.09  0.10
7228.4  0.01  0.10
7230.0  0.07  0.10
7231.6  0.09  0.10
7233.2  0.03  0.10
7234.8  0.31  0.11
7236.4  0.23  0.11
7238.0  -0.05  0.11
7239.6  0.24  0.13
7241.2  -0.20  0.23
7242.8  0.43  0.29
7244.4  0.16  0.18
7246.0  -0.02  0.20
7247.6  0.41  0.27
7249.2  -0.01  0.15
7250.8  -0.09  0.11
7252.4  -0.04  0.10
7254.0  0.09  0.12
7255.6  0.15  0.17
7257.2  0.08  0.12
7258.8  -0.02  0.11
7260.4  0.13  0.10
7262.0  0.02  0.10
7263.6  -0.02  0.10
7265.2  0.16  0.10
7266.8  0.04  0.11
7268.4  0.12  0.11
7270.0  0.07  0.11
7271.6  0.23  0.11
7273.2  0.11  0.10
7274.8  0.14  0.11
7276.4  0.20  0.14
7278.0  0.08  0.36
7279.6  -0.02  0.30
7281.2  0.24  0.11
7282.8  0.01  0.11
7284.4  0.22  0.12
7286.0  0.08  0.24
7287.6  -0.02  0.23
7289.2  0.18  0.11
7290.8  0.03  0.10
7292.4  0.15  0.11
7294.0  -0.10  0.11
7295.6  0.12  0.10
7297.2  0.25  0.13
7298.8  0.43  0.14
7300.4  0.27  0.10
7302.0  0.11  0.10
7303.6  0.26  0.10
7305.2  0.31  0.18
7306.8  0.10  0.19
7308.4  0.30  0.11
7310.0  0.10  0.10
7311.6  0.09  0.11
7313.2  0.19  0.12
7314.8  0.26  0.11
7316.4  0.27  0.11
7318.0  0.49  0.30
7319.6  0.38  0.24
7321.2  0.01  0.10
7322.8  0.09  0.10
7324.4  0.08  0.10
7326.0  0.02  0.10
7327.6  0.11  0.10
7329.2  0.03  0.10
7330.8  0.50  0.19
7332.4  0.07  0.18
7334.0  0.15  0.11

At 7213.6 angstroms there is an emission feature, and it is [O II] 3727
